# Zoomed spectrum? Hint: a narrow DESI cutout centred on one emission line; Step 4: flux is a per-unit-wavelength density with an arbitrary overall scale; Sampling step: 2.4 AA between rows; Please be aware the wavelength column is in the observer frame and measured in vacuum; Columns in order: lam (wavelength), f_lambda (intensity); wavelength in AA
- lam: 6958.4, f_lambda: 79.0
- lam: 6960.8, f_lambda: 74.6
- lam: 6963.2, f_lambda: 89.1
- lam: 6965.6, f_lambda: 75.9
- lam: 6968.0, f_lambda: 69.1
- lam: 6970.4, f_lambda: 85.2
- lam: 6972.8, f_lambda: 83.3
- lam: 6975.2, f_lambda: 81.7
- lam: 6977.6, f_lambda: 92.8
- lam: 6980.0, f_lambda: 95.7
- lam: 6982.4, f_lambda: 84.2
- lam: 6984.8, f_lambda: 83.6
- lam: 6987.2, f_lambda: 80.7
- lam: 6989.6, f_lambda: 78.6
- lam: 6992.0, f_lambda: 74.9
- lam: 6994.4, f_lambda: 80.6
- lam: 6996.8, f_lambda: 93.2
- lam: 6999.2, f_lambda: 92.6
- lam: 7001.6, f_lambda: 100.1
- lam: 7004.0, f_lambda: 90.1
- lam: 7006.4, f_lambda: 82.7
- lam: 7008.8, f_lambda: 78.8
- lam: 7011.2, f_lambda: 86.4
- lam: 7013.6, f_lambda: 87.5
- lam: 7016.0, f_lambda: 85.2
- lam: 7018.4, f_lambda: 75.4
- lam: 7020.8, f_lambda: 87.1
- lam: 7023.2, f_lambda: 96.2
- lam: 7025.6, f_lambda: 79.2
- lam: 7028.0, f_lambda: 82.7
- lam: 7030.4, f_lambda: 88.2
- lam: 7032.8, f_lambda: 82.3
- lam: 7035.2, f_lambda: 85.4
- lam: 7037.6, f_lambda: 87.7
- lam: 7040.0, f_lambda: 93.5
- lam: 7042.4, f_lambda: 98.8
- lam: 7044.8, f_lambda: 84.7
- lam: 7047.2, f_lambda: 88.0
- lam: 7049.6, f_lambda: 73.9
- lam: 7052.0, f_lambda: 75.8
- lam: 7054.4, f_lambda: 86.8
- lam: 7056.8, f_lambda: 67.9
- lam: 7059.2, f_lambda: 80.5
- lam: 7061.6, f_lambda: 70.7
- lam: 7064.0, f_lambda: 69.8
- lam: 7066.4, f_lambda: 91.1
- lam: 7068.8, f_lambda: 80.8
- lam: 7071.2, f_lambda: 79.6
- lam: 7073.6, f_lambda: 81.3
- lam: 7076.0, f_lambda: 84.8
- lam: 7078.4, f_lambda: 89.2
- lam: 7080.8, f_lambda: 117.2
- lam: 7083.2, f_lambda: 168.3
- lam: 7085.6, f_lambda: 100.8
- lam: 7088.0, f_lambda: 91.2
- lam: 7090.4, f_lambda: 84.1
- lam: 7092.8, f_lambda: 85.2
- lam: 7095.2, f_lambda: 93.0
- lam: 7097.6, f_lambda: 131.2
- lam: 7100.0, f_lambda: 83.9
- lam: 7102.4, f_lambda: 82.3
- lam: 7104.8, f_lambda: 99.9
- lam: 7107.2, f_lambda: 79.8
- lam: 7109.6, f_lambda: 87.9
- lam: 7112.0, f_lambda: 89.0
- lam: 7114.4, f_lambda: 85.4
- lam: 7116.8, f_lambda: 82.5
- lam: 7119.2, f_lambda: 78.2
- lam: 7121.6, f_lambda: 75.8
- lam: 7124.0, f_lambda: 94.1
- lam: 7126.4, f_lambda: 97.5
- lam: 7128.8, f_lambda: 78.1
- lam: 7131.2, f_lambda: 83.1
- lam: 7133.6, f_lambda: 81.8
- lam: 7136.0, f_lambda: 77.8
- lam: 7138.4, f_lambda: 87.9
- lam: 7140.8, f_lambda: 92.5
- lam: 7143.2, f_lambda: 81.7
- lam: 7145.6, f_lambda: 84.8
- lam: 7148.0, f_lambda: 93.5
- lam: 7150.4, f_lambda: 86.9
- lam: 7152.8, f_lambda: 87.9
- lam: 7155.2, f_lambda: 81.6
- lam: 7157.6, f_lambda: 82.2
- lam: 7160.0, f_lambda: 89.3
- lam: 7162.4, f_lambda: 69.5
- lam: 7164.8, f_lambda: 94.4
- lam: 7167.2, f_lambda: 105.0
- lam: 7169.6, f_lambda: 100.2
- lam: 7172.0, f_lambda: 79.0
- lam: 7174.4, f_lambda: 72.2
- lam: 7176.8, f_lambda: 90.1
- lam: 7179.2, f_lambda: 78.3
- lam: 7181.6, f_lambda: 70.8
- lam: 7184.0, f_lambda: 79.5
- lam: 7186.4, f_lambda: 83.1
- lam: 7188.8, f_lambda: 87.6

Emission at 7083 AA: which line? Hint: [S II] 6716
